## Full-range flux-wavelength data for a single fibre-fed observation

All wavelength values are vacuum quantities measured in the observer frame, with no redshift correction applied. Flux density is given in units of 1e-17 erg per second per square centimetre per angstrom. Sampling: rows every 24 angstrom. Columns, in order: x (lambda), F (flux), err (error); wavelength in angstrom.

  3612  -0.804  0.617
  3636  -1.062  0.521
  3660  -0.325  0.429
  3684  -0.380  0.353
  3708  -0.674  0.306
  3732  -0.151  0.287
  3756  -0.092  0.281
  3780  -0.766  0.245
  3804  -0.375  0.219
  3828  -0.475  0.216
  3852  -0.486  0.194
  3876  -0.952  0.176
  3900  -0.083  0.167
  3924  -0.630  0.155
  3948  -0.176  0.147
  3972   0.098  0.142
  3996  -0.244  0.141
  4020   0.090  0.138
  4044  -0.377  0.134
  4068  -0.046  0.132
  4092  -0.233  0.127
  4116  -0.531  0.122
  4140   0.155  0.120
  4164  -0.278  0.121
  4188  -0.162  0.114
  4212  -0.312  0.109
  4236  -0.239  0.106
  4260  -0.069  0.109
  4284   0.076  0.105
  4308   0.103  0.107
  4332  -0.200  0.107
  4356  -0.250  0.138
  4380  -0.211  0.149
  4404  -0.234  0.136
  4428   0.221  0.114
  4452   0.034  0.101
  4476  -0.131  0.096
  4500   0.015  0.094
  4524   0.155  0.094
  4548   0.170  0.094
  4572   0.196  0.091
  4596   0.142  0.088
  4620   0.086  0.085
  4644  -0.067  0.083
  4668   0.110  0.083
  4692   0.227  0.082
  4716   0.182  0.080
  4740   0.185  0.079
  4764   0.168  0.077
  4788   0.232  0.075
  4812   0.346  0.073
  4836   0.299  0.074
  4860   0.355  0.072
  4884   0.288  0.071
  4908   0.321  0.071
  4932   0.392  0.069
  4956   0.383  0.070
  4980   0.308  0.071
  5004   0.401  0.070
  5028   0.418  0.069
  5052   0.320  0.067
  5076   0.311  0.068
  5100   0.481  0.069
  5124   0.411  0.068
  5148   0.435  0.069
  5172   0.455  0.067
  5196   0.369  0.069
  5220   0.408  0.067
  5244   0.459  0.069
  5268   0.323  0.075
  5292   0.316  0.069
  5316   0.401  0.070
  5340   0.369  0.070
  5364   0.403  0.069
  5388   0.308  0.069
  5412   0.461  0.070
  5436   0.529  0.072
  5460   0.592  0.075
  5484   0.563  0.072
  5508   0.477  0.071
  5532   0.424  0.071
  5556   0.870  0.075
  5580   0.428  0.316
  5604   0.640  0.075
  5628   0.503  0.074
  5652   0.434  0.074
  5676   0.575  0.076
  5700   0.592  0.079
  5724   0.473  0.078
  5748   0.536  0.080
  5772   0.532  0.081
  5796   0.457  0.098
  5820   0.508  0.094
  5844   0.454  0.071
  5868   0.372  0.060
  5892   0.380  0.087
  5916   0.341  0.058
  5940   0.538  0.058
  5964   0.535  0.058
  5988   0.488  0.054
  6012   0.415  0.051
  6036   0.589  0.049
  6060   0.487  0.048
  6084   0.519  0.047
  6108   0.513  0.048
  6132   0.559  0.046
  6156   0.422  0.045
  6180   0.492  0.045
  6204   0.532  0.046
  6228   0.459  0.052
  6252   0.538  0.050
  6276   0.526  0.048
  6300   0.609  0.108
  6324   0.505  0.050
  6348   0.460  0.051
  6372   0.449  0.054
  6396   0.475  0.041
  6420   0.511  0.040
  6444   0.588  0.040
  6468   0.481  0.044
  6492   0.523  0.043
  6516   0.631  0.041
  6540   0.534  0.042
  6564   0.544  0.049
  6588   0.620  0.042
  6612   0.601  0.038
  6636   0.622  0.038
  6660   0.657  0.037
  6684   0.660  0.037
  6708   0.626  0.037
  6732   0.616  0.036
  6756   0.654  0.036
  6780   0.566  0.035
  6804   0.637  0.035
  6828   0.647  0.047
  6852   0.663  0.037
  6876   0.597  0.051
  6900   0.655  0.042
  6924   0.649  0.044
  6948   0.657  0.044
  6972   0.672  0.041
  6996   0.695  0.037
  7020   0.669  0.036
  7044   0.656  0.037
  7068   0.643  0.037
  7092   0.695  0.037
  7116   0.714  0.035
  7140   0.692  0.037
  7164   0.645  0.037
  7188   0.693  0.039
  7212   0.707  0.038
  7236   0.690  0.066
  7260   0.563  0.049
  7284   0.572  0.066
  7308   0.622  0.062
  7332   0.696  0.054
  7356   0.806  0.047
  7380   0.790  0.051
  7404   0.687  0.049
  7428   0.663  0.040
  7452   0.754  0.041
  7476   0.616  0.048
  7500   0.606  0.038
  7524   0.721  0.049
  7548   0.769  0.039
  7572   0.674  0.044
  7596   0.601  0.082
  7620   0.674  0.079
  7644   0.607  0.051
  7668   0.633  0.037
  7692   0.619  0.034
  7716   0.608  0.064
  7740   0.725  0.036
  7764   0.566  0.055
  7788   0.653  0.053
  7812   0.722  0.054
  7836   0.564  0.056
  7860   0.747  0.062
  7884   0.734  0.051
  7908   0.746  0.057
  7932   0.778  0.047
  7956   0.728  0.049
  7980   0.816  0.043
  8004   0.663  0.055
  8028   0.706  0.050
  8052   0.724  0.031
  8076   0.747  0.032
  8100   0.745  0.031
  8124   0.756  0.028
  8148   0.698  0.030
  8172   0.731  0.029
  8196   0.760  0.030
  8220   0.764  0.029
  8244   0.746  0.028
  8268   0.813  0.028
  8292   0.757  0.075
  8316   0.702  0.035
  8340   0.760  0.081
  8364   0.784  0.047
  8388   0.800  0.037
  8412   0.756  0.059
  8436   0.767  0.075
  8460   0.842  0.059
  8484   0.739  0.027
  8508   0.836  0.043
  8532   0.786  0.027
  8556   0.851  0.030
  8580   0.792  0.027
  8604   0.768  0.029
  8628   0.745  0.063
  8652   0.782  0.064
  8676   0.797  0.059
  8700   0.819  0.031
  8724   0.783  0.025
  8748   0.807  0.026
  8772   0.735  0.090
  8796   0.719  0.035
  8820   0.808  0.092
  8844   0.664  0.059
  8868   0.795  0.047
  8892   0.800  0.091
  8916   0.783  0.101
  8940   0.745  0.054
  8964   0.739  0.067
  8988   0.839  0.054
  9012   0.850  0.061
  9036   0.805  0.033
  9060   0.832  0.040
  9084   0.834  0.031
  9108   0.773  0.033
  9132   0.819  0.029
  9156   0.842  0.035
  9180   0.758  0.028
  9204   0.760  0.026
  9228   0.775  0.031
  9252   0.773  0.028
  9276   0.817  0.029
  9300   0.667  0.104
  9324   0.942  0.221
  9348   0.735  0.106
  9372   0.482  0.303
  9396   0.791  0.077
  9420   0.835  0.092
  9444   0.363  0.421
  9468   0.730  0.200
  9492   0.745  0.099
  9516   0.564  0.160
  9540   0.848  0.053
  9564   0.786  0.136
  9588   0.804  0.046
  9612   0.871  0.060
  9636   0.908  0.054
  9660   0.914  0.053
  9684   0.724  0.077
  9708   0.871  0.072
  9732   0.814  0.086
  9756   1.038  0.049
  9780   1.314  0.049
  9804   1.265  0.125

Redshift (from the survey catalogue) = 0.489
